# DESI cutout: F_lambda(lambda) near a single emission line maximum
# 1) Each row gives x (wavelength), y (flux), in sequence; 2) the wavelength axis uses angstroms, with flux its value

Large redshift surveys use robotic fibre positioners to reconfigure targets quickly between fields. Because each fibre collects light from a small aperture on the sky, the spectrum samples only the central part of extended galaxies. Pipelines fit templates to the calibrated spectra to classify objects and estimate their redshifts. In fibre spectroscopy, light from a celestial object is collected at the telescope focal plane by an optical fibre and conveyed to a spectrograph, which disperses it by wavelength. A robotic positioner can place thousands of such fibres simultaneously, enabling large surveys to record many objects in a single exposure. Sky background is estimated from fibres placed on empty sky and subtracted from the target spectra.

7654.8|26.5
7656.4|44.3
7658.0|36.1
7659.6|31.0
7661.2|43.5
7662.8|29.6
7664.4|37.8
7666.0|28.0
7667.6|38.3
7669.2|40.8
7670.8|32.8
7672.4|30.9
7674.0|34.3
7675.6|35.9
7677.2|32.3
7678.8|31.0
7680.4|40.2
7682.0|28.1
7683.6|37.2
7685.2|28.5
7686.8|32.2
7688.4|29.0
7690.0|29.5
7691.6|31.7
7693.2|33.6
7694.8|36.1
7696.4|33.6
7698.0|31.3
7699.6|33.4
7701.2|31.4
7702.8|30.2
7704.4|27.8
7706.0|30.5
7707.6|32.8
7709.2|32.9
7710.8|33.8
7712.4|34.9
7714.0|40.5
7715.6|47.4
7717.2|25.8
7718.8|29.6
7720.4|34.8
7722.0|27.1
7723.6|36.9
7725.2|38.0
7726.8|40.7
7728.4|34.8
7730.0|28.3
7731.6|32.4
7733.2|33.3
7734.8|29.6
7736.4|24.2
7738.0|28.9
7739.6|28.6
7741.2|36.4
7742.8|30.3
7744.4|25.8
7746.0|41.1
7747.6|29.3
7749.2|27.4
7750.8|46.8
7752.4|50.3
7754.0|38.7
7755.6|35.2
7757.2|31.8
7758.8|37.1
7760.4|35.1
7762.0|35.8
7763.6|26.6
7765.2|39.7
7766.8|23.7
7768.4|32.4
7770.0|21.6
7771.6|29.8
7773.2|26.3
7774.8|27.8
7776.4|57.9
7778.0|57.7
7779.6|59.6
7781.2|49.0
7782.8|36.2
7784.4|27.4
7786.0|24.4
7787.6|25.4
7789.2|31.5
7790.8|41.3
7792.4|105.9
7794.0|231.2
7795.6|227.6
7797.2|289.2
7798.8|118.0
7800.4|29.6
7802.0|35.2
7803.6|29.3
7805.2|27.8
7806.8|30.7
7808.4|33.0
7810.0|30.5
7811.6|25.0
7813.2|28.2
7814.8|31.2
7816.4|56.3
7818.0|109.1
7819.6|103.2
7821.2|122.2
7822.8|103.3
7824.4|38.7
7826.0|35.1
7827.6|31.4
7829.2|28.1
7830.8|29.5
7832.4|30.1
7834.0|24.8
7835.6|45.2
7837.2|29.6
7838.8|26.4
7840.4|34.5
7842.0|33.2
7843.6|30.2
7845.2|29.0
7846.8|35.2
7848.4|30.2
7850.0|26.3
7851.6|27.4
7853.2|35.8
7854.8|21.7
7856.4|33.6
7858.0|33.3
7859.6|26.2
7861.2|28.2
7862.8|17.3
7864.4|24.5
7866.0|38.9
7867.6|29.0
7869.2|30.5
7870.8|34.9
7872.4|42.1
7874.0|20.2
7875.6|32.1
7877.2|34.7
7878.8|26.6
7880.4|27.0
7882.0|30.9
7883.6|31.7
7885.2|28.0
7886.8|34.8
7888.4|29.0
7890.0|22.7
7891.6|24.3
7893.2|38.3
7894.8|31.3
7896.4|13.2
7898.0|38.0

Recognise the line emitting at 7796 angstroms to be H-alpha 6563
